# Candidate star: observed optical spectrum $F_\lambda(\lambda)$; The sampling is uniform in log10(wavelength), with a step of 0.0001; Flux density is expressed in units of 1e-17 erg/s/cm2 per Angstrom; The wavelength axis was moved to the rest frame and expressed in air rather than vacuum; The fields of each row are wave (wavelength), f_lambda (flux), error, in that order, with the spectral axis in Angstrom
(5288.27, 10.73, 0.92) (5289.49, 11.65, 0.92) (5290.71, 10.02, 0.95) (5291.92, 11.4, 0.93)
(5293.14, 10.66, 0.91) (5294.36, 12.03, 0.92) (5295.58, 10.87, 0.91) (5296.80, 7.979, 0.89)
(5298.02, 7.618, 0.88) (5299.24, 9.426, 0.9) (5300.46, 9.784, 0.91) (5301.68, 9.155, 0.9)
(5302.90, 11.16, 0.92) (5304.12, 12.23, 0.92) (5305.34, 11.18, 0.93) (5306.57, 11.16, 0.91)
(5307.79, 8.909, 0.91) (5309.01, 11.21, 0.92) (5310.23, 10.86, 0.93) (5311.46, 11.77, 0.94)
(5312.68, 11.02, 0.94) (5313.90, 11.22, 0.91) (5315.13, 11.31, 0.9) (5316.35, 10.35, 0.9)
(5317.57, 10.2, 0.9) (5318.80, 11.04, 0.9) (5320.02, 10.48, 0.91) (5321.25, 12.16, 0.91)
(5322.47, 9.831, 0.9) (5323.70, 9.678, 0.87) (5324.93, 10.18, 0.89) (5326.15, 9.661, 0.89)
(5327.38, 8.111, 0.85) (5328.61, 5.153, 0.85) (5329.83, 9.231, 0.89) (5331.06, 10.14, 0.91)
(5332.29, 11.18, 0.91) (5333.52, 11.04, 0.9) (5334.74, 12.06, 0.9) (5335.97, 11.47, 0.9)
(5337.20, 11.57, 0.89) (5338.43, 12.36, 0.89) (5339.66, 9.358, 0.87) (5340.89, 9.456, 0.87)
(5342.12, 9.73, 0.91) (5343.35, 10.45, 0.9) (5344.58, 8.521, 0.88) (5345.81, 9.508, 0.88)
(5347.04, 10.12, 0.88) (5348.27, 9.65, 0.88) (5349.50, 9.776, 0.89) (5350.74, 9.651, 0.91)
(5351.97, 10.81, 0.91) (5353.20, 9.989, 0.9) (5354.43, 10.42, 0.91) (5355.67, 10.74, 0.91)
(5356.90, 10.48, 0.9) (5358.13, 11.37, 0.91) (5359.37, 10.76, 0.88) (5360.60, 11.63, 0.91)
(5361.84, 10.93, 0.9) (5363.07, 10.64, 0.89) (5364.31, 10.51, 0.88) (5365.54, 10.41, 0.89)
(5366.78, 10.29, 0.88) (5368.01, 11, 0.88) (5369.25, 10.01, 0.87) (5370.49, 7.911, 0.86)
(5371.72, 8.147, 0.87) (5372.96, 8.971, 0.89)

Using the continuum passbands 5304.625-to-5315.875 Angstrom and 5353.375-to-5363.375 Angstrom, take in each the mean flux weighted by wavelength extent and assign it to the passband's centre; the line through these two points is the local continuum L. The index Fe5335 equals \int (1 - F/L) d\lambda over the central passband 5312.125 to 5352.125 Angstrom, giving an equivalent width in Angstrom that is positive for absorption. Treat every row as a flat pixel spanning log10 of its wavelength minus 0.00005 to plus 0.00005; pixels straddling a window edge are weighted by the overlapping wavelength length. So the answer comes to 2.6 Angstrom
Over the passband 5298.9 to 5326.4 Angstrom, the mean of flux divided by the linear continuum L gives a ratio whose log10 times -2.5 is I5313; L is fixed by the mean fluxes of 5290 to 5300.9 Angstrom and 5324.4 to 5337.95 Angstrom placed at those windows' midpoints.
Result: -0.07 mag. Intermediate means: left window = 10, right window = 10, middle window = 10.6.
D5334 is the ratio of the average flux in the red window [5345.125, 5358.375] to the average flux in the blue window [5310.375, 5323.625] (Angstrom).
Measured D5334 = 0.9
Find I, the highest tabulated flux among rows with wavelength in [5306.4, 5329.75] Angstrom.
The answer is 12.16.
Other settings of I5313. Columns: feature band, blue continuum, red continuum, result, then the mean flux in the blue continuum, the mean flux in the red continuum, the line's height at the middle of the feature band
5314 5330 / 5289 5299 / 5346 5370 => 0.050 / 10.2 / 10.5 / 10.3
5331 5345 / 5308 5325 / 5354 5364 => 0.016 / 10.8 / 10.9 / 10.8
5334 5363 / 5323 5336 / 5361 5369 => -0.029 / 9.73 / 10.6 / 10.2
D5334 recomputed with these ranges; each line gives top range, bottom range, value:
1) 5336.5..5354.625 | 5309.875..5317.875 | 0.92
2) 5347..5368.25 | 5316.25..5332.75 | 1.07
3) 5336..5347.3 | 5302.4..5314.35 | 0.92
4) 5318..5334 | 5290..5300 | 0.98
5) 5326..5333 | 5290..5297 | 0.83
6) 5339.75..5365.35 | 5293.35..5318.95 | 0.98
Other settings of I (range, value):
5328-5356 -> 12.36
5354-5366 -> 11.63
